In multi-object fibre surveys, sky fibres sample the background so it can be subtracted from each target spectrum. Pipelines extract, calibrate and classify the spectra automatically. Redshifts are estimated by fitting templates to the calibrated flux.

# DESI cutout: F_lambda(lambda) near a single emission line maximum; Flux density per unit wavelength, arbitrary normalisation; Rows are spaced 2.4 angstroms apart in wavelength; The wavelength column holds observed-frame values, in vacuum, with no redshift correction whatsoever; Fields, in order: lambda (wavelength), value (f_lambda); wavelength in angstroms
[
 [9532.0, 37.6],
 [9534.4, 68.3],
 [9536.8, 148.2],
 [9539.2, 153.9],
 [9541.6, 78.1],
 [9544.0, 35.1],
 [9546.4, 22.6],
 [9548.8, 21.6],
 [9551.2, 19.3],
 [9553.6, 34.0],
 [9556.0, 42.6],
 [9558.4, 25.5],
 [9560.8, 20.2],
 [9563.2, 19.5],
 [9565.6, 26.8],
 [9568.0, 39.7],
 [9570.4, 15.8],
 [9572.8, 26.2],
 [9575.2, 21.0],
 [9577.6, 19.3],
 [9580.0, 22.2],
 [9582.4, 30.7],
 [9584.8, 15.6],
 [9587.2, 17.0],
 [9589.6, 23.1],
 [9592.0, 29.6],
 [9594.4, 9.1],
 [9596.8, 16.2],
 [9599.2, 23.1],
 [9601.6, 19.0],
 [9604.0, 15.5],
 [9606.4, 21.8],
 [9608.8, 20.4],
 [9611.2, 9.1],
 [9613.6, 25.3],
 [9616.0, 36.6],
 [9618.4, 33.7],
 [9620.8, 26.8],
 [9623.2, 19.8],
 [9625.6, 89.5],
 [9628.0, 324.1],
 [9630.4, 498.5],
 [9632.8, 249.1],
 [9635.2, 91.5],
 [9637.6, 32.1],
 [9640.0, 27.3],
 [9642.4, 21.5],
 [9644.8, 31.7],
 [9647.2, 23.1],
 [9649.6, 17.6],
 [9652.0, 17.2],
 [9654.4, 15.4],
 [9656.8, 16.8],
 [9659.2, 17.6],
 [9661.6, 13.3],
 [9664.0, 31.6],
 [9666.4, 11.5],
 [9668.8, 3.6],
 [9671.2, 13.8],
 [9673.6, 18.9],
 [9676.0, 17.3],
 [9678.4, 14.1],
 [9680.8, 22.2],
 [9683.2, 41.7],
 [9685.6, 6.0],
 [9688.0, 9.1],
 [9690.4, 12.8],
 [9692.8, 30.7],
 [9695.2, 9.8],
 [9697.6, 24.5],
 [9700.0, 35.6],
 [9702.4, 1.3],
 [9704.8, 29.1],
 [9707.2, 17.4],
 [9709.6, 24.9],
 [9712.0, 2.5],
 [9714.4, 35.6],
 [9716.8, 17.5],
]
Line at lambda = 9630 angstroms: [O III] 5007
